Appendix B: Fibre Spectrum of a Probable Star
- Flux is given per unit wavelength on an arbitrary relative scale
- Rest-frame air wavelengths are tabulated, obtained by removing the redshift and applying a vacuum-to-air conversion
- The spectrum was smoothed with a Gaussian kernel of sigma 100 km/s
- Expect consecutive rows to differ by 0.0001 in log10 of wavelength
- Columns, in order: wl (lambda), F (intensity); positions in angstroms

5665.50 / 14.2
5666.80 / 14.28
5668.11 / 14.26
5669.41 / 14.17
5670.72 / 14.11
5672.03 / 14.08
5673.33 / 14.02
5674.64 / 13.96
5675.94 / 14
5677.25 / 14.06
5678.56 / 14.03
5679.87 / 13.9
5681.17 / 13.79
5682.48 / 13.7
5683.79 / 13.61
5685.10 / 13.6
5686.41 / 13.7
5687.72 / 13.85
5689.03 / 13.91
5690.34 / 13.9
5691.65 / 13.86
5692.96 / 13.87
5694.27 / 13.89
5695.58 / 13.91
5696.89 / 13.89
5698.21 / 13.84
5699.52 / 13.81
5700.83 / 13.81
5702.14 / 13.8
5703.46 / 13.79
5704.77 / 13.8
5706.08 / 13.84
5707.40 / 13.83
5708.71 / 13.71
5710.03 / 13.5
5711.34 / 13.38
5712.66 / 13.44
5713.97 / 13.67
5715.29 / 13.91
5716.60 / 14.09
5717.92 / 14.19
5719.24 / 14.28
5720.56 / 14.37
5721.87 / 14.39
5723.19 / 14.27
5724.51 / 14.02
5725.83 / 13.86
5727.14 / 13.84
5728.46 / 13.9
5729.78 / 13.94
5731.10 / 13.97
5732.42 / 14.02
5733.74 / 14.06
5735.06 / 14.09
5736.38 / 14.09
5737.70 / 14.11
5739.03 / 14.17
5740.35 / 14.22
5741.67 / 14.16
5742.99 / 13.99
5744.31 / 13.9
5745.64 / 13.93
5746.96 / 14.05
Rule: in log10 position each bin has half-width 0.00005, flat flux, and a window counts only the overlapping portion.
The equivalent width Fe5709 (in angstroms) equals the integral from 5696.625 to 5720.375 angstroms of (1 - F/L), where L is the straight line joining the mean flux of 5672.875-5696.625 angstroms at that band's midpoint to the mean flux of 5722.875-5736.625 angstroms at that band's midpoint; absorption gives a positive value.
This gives 0.2 angstroms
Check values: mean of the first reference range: 13.9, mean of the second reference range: 14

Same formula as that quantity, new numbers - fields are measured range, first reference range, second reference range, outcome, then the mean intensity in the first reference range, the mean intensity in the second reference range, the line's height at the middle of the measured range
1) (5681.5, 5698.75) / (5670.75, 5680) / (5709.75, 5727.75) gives 0.2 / 14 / 14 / 14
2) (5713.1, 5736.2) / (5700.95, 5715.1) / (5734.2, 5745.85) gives -0.3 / 13.7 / 14.1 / 13.9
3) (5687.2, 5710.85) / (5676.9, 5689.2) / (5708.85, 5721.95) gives 0.0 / 13.8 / 13.9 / 13.8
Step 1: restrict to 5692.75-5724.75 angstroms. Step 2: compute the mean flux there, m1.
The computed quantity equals 13.9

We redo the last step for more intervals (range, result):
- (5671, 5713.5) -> 13.8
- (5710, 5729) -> 14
